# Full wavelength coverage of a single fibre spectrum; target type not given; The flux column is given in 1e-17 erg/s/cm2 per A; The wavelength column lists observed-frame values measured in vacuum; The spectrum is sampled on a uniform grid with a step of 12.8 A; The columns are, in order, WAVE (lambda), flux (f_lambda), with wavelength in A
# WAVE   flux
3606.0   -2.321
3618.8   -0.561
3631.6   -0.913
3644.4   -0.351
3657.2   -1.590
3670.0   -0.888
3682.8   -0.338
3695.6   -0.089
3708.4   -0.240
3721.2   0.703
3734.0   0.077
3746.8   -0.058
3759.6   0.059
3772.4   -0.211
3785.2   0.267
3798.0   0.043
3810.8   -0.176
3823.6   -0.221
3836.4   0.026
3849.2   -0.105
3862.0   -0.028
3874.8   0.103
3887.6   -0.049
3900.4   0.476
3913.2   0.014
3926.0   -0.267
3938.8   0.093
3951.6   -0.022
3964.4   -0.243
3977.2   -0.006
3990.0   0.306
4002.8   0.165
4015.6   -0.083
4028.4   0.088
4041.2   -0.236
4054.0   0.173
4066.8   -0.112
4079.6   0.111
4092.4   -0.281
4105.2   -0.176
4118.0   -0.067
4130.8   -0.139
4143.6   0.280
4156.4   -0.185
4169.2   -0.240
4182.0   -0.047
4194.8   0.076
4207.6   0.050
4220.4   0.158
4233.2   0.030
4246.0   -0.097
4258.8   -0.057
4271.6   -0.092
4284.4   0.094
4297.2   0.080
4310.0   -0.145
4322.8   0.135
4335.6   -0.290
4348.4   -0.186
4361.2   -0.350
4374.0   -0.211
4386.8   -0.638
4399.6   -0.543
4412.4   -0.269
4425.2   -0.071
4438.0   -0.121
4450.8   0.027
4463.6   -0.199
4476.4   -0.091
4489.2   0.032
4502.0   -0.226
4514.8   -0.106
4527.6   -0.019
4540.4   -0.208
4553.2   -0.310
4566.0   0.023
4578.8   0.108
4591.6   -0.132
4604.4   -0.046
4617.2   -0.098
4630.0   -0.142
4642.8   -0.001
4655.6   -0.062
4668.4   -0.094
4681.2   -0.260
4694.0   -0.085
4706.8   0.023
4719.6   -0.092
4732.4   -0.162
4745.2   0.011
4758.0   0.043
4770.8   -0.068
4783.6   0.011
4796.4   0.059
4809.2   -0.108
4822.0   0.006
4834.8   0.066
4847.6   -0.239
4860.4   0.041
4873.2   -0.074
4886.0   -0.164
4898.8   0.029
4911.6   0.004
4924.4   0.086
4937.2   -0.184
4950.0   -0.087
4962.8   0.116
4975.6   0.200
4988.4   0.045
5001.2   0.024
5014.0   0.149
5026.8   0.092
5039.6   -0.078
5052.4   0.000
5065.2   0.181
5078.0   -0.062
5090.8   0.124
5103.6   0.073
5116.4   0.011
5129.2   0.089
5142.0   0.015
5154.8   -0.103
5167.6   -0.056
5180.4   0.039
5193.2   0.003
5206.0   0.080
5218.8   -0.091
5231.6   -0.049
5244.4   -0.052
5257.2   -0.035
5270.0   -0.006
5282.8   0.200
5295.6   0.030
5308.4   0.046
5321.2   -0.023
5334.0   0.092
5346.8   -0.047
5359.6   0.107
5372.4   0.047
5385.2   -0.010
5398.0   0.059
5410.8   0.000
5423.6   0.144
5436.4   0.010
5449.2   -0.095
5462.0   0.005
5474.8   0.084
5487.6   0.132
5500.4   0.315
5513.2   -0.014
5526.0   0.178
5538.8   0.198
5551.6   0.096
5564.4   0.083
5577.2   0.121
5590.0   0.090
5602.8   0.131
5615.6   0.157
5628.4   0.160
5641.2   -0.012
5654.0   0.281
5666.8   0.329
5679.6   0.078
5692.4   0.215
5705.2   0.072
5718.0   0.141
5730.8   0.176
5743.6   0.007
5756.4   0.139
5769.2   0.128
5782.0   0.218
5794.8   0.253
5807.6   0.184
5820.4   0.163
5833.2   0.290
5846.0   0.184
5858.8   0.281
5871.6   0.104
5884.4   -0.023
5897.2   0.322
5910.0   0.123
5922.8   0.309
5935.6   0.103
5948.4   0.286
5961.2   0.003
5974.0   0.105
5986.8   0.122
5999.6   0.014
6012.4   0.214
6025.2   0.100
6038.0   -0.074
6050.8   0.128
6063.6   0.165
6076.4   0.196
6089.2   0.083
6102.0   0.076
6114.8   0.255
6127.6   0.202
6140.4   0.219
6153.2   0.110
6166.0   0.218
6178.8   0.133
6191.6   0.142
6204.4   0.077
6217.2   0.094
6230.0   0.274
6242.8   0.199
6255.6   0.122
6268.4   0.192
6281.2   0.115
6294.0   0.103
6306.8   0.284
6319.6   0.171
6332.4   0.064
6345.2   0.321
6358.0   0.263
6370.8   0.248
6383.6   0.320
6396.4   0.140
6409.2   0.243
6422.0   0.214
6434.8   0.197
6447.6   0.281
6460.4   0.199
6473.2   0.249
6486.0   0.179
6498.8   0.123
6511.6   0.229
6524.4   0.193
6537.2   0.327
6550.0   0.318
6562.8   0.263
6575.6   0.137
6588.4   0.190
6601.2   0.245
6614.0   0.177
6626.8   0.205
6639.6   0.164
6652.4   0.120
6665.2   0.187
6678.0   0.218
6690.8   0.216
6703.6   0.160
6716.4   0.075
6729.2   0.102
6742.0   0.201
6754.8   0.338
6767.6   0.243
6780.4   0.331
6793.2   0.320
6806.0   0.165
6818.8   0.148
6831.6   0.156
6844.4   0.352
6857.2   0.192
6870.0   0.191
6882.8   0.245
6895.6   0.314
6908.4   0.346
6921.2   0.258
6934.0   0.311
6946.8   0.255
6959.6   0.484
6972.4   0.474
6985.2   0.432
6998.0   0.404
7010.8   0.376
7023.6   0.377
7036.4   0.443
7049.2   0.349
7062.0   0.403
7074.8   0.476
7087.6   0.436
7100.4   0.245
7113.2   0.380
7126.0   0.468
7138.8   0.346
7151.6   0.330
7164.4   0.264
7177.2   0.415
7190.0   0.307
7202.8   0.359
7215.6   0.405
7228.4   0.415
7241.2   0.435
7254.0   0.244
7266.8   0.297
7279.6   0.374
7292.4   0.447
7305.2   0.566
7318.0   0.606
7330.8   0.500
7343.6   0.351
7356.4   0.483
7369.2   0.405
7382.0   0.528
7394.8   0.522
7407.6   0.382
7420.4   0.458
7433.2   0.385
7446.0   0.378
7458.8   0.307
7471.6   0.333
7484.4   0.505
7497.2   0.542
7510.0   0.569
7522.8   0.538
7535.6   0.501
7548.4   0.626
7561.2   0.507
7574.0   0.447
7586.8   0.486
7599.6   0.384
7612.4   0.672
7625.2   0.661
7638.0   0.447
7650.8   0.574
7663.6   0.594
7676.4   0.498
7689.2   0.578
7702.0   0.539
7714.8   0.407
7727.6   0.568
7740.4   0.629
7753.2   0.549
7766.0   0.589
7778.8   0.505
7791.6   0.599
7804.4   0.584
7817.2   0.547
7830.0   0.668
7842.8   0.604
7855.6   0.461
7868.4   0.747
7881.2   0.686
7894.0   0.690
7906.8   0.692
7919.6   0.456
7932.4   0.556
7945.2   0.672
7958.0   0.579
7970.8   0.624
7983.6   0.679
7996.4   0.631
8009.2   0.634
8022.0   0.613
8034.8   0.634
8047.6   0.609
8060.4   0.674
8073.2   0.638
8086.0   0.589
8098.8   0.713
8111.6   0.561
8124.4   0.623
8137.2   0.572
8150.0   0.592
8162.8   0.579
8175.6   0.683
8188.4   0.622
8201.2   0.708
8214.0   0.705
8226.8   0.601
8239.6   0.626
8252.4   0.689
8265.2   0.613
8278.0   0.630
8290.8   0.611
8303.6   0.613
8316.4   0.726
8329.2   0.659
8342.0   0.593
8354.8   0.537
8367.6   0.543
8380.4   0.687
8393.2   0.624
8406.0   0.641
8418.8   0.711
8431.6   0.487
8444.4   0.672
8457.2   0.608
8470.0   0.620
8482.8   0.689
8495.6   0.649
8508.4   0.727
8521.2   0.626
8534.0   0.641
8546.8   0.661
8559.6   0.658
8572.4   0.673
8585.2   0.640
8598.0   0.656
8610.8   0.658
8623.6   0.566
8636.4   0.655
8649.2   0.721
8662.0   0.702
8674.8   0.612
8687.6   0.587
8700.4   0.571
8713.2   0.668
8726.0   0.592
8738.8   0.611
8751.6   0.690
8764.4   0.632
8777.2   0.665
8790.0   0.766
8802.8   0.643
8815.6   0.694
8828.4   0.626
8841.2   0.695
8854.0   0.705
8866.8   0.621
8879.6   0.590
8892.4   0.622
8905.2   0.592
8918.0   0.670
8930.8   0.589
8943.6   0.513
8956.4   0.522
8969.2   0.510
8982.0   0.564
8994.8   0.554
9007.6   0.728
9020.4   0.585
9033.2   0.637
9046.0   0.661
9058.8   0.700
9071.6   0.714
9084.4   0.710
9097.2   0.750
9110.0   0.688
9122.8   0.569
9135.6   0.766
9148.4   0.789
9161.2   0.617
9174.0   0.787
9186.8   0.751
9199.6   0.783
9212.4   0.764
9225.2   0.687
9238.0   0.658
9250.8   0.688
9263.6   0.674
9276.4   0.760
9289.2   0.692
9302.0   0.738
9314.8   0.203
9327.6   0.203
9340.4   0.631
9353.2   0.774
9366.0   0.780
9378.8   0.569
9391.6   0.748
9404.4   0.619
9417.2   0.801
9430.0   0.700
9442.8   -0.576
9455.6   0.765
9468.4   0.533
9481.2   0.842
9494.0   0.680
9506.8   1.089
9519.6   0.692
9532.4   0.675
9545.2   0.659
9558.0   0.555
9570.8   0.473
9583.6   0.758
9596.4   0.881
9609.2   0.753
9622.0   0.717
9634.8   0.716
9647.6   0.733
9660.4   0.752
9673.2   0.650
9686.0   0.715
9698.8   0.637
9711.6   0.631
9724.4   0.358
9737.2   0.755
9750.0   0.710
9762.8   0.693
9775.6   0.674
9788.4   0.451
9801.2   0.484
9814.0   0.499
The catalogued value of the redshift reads 0.732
